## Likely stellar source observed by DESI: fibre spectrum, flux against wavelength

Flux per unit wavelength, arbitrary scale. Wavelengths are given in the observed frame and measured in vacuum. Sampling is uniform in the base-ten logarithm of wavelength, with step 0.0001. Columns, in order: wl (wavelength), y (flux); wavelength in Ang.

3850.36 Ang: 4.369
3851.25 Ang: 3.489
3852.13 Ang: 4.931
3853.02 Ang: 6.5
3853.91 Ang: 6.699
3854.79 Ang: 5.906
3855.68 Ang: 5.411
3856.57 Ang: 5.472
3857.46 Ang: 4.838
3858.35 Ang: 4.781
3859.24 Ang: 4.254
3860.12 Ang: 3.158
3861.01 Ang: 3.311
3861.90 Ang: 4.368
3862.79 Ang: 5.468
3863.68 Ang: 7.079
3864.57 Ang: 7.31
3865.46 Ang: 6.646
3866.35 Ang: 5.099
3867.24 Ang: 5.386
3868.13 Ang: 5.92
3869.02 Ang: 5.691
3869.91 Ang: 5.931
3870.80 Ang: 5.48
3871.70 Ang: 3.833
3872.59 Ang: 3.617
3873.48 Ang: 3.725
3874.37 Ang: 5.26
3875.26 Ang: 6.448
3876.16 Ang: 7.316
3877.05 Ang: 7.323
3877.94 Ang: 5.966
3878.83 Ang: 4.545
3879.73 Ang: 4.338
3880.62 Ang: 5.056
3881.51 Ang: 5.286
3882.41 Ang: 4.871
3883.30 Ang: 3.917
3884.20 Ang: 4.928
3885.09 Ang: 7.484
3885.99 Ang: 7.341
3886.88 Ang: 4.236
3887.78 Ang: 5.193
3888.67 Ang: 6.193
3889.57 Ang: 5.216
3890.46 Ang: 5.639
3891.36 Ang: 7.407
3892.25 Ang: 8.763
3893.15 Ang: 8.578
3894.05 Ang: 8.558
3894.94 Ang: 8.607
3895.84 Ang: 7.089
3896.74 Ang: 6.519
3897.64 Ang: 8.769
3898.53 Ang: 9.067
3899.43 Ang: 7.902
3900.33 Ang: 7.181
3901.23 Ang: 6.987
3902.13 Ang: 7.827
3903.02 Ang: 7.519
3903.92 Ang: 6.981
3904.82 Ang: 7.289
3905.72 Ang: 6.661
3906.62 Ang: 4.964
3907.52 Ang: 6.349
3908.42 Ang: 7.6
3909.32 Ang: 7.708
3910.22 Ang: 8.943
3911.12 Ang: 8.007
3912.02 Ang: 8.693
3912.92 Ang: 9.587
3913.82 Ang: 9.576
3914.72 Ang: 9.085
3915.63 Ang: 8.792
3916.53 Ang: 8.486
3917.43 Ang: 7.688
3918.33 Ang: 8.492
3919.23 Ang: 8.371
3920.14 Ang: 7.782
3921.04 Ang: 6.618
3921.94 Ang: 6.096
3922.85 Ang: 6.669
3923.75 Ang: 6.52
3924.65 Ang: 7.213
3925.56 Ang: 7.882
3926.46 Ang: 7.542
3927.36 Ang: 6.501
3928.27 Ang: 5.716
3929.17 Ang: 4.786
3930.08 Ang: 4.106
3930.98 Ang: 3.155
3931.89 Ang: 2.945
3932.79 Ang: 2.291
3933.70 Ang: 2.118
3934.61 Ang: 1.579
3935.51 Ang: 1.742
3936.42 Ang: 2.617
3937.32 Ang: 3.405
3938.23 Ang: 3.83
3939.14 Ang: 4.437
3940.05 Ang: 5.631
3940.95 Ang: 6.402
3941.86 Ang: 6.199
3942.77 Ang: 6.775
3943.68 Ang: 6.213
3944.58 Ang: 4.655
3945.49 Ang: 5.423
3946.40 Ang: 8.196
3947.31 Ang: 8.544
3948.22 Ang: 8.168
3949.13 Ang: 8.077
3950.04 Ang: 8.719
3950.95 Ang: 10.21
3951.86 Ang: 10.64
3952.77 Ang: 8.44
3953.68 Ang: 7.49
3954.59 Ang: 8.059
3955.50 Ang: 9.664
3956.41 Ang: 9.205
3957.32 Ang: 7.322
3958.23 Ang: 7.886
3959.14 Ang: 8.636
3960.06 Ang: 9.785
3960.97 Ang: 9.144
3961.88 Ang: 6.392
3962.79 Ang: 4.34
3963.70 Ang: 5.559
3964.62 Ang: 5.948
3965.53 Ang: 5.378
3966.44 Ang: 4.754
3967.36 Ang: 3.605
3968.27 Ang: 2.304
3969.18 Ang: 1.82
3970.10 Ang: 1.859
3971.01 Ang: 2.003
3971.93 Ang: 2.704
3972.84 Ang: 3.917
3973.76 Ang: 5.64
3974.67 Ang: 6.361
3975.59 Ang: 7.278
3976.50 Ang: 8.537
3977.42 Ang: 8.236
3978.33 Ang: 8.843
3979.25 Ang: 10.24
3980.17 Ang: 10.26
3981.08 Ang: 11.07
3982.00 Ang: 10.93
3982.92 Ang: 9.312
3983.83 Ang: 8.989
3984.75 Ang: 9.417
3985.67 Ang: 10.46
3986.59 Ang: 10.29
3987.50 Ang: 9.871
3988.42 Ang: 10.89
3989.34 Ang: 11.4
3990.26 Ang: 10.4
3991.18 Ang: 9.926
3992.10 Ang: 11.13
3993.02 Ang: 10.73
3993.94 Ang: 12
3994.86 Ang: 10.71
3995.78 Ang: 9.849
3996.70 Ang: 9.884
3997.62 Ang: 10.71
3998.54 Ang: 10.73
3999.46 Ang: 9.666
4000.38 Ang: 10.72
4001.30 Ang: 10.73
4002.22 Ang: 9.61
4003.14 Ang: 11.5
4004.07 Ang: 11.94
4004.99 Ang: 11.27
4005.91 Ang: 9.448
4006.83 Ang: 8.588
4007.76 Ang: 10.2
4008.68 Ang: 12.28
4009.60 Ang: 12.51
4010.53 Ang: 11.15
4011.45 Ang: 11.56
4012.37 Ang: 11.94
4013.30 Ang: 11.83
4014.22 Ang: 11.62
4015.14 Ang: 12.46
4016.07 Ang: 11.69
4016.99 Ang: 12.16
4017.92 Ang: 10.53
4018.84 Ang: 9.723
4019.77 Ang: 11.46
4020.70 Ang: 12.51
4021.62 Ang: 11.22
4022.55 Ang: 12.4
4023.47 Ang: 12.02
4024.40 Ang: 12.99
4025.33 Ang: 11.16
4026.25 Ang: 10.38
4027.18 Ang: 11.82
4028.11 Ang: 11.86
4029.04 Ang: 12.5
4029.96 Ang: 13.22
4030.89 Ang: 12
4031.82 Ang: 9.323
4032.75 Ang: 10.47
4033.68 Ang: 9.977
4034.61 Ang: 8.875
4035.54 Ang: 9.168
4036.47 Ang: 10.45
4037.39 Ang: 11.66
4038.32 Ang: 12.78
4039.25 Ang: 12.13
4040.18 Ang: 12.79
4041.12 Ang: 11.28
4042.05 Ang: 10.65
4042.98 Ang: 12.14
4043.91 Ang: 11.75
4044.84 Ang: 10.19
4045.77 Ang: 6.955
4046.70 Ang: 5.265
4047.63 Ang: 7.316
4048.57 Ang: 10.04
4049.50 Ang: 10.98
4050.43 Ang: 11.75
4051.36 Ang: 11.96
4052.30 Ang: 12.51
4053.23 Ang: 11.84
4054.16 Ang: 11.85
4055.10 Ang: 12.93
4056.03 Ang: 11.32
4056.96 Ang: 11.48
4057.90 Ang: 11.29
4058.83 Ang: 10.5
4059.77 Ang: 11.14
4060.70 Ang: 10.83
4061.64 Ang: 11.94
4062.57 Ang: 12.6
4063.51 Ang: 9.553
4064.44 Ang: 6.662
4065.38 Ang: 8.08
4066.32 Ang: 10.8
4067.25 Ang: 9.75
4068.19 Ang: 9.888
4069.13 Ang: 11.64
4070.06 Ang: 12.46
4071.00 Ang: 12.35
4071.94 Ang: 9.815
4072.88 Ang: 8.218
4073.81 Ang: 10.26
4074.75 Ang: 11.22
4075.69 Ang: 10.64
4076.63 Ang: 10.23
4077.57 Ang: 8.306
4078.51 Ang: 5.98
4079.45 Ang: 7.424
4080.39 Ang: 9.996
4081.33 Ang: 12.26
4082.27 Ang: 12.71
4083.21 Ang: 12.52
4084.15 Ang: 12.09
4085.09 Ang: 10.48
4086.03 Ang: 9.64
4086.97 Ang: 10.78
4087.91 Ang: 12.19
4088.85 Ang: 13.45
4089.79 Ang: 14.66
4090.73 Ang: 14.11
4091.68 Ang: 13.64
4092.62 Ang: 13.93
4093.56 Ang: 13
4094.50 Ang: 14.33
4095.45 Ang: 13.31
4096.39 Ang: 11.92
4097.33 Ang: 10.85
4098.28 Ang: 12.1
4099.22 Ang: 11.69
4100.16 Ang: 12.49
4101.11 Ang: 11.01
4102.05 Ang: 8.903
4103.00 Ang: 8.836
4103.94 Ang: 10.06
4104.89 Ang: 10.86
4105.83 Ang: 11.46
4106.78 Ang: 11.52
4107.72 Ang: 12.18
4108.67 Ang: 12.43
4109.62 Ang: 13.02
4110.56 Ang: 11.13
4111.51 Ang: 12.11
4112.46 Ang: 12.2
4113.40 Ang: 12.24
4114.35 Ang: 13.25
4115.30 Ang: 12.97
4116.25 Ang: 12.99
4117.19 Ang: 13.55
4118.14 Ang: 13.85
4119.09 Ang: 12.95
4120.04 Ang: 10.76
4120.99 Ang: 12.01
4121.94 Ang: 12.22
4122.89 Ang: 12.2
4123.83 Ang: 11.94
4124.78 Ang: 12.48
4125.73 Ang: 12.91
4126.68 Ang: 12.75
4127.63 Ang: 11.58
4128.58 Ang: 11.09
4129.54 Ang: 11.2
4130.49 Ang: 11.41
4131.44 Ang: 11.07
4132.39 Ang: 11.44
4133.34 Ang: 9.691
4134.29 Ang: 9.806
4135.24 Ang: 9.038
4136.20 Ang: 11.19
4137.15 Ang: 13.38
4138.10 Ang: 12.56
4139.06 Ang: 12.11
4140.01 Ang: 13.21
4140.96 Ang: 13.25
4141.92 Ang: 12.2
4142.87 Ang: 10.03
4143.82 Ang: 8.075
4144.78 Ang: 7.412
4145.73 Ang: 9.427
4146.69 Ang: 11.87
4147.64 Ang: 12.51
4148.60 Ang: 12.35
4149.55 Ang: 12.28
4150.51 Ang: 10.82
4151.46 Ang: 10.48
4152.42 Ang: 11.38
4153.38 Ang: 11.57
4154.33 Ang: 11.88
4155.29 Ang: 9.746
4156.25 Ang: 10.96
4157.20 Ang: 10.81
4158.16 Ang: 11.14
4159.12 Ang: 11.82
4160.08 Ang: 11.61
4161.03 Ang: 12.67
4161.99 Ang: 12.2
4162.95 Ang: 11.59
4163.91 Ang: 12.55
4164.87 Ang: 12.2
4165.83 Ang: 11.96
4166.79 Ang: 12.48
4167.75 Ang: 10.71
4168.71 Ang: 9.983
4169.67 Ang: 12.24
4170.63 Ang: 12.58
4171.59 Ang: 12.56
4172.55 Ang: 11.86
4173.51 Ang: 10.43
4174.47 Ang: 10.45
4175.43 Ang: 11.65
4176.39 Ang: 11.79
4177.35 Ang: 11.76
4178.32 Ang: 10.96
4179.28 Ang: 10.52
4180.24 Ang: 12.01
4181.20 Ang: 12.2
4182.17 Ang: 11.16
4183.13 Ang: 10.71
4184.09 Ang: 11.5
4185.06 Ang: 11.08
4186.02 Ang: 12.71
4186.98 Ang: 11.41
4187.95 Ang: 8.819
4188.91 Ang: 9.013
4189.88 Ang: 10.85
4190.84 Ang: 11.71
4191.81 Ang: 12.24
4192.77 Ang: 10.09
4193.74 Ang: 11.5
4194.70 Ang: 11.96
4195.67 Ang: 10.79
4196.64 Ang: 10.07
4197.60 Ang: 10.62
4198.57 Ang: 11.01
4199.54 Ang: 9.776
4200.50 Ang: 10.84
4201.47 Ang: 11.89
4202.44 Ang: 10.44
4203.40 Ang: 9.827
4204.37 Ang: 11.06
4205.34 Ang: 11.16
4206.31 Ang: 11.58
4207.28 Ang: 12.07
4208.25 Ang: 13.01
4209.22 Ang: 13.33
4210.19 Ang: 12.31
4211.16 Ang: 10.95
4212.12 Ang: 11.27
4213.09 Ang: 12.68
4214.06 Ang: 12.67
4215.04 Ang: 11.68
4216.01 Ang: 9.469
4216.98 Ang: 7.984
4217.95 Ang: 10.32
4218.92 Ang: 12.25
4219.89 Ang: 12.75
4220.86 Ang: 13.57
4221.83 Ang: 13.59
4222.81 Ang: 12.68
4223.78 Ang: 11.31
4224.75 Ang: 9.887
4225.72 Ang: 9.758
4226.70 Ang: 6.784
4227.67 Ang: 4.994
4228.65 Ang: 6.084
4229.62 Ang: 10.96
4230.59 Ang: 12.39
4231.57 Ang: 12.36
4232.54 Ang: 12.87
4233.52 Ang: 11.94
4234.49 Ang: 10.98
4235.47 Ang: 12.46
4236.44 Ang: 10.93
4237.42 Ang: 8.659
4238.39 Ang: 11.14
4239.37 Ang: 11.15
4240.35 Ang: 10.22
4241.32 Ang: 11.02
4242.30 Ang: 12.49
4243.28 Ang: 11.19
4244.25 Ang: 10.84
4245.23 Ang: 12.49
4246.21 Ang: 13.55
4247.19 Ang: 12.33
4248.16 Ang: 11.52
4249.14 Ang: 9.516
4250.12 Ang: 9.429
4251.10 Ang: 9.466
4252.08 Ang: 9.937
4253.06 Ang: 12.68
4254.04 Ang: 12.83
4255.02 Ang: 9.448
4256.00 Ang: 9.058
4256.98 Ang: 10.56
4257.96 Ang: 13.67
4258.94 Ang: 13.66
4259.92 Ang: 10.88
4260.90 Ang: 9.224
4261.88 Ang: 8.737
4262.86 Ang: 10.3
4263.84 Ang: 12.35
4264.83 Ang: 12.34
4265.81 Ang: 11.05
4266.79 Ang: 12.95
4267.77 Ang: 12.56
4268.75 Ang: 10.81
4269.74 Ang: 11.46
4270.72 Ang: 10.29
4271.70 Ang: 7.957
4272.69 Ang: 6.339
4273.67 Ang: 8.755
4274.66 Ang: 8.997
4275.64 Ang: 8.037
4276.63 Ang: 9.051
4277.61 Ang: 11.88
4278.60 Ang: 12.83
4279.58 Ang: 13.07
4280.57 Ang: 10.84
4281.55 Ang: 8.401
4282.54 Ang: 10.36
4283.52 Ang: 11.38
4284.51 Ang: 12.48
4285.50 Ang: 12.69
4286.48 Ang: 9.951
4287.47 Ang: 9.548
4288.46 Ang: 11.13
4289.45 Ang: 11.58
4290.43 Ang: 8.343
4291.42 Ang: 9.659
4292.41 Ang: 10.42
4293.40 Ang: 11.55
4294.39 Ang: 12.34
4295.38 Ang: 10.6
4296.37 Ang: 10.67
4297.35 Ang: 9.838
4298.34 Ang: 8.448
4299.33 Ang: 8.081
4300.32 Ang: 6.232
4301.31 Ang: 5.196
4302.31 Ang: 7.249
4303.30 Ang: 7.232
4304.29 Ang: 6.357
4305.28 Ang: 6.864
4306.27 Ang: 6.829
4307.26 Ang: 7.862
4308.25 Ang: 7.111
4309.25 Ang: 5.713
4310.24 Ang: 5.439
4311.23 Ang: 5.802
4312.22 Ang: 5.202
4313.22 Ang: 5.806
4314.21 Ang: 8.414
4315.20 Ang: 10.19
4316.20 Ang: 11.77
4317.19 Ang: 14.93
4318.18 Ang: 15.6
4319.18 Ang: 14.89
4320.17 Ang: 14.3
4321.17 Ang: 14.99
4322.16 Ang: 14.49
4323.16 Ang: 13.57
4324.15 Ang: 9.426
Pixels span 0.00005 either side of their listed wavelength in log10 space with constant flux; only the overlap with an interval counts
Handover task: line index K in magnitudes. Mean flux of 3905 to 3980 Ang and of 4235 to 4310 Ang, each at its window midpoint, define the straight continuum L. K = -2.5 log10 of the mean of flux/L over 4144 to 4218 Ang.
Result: -0.23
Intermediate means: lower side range 6.48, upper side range 10.2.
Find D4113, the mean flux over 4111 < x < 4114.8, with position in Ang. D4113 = 12.4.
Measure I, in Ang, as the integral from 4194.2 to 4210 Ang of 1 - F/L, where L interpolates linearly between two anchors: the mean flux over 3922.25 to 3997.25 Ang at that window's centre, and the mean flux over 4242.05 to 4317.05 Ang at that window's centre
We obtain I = -3.5 Ang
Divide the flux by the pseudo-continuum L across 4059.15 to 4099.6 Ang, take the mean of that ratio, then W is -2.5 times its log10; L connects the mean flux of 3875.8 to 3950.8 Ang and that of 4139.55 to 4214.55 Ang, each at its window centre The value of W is -0.17 mag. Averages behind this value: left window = 6.49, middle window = 11.1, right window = 11.3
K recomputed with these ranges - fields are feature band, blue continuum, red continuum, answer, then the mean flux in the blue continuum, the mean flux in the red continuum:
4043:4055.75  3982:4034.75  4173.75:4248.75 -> 0.05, 11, 11.1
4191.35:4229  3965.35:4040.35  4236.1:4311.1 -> -0.09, 9.88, 10.1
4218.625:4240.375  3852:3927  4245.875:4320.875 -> -0.14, 6.53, 10.1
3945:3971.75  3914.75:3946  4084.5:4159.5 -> -0.06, 5.6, 11.7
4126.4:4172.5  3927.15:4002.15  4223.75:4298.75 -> -0.21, 7.28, 10.7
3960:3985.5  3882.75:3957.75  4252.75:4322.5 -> 0.11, 6.79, 10.1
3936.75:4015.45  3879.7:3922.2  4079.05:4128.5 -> 0.08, 7.21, 12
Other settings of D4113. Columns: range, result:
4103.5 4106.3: 10.8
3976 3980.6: 9.2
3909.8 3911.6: 8.48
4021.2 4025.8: 12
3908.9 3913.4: 8.61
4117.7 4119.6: 13.3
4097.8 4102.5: 11.2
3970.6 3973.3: 2.89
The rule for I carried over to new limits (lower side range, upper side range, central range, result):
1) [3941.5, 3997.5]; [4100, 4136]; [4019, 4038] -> -3.79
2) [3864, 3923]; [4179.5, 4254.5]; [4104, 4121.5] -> -4.59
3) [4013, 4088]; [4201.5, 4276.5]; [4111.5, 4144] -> -3.08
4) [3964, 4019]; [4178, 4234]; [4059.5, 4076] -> -0.96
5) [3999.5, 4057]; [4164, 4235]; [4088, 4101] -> -2.14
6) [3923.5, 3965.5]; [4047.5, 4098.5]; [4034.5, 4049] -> -0.40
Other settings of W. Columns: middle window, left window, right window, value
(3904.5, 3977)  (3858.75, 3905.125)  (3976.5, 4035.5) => 0.27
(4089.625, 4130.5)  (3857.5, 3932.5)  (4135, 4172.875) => -0.15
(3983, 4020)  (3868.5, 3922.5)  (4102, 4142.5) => -0.18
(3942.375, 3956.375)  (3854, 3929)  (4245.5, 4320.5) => -0.14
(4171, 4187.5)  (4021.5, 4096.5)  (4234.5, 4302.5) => -0.07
